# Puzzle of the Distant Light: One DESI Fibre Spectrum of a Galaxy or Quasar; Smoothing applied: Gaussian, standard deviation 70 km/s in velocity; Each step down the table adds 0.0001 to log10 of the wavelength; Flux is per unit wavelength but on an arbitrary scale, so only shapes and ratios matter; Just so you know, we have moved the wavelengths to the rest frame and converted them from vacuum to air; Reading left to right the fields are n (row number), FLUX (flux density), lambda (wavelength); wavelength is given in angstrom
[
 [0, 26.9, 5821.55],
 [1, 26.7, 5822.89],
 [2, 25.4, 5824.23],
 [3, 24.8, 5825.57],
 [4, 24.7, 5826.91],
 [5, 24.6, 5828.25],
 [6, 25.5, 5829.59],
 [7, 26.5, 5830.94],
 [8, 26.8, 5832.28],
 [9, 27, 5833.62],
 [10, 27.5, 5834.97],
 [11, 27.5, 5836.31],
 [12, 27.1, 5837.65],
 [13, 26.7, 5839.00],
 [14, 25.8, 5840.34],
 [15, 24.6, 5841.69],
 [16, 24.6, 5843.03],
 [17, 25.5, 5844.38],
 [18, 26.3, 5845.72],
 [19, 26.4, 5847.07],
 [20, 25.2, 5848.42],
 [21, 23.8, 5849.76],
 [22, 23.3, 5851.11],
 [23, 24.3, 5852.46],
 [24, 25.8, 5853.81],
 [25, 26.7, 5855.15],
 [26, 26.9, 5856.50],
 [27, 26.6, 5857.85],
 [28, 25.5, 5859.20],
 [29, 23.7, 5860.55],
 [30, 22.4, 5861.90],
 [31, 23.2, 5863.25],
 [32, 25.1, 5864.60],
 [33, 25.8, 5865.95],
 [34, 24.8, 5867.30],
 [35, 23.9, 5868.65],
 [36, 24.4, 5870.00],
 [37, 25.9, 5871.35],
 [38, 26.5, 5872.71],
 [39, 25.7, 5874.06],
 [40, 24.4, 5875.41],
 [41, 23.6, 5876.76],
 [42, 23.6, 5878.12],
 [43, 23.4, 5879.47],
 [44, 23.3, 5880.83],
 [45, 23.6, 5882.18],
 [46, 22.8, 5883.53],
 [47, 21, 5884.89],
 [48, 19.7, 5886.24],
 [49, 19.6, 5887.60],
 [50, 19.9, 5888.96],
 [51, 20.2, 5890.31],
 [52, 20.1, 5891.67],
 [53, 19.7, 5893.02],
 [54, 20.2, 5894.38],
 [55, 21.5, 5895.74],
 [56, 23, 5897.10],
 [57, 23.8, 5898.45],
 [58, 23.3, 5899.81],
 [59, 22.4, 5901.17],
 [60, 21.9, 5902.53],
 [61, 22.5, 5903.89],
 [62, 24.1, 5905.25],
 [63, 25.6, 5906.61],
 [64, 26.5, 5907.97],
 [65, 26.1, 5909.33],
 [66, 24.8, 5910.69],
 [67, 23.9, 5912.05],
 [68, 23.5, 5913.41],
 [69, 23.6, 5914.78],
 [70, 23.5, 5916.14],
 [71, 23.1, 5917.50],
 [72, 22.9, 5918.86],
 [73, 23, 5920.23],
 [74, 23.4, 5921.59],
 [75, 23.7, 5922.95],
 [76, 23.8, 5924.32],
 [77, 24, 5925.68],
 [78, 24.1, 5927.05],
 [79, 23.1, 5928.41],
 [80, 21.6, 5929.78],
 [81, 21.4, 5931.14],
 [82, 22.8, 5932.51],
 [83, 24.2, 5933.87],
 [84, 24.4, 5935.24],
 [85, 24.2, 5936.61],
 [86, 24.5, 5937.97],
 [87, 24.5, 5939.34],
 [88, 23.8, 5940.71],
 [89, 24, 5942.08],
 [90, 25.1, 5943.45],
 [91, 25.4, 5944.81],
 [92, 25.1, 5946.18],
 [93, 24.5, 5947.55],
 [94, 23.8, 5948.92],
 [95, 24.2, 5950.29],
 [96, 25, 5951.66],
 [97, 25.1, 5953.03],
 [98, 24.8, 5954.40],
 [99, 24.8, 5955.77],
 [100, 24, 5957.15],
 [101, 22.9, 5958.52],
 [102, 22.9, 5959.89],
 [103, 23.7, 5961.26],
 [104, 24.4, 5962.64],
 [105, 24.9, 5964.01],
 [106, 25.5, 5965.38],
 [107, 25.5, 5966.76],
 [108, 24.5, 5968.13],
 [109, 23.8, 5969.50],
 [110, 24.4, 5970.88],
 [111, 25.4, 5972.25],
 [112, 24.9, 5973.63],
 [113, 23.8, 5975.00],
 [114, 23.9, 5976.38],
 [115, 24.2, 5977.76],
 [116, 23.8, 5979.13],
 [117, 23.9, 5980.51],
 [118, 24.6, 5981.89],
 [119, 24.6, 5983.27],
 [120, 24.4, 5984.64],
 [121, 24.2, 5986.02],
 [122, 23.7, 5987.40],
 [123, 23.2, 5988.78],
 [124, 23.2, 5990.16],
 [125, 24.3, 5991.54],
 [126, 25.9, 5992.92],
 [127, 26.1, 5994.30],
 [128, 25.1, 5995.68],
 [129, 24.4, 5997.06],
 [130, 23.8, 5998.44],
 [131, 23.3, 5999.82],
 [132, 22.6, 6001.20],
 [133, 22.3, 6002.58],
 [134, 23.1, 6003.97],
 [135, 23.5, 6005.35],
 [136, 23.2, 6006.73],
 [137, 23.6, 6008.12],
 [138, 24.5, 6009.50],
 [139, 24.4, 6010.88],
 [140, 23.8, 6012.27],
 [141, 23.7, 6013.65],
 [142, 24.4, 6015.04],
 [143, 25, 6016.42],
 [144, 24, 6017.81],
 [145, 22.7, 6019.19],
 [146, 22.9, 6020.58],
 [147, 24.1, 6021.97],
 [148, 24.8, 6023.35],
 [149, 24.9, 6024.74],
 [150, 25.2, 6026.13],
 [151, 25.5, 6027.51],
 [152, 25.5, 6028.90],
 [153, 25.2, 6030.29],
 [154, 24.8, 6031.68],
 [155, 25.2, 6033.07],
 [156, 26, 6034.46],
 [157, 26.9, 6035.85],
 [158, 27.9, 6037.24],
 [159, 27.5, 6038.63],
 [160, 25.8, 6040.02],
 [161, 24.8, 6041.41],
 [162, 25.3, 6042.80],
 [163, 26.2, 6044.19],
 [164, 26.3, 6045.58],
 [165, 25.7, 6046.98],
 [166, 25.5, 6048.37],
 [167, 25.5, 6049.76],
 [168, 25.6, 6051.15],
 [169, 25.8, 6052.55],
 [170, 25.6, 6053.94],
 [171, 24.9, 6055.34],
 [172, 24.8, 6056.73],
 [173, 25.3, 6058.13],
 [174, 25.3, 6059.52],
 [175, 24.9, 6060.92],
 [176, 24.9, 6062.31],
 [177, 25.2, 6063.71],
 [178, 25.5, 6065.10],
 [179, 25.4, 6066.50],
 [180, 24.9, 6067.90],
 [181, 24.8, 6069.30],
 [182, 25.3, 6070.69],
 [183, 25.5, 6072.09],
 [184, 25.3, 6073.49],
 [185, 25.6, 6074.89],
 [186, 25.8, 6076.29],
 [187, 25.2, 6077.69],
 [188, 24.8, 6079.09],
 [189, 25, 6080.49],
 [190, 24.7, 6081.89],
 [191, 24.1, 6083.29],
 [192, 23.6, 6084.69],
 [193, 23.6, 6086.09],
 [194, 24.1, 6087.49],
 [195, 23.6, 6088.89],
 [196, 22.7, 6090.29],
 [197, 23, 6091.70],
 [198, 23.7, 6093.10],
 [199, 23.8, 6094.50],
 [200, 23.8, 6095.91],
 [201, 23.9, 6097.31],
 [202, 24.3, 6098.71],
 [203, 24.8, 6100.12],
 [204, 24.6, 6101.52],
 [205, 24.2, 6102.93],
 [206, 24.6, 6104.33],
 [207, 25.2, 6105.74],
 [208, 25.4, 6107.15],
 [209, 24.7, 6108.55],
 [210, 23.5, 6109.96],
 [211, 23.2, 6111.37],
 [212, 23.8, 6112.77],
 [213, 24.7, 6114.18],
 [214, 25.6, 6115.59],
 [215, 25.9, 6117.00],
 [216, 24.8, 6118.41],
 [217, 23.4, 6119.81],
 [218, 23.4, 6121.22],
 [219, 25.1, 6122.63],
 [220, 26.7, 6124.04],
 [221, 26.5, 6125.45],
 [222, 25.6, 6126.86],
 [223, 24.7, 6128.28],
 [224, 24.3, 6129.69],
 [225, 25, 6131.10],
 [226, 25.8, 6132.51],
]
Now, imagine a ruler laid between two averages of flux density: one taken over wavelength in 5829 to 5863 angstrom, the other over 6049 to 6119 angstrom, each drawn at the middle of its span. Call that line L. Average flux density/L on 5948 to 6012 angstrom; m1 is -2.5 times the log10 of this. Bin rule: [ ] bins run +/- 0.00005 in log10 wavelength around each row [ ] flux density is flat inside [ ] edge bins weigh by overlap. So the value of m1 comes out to 0.041 mag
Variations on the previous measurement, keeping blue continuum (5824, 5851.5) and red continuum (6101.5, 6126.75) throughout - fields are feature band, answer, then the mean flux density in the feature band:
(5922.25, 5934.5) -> 0.10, 23.2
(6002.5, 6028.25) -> 0.05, 24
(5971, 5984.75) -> 0.04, 24.4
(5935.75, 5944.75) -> 0.04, 24.4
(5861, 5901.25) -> 0.12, 22.9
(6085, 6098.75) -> 0.05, 23.6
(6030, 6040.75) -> -0.05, 26.2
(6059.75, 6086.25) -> 0.00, 25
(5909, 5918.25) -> 0.06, 24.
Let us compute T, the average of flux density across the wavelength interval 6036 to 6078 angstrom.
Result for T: 25.6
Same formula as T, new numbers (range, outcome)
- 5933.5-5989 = 24.4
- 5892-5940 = 23.4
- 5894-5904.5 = 22.4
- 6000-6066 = 24.9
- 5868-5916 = 23.1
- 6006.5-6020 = 23.9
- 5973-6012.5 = 24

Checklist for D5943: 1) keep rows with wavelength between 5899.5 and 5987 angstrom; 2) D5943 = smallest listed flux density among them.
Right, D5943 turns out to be 21.4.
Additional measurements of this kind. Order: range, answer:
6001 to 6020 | 22.3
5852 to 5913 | 19.6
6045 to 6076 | 24.8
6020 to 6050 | 22.9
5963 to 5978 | 23.8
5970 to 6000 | 23.2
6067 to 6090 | 23.6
